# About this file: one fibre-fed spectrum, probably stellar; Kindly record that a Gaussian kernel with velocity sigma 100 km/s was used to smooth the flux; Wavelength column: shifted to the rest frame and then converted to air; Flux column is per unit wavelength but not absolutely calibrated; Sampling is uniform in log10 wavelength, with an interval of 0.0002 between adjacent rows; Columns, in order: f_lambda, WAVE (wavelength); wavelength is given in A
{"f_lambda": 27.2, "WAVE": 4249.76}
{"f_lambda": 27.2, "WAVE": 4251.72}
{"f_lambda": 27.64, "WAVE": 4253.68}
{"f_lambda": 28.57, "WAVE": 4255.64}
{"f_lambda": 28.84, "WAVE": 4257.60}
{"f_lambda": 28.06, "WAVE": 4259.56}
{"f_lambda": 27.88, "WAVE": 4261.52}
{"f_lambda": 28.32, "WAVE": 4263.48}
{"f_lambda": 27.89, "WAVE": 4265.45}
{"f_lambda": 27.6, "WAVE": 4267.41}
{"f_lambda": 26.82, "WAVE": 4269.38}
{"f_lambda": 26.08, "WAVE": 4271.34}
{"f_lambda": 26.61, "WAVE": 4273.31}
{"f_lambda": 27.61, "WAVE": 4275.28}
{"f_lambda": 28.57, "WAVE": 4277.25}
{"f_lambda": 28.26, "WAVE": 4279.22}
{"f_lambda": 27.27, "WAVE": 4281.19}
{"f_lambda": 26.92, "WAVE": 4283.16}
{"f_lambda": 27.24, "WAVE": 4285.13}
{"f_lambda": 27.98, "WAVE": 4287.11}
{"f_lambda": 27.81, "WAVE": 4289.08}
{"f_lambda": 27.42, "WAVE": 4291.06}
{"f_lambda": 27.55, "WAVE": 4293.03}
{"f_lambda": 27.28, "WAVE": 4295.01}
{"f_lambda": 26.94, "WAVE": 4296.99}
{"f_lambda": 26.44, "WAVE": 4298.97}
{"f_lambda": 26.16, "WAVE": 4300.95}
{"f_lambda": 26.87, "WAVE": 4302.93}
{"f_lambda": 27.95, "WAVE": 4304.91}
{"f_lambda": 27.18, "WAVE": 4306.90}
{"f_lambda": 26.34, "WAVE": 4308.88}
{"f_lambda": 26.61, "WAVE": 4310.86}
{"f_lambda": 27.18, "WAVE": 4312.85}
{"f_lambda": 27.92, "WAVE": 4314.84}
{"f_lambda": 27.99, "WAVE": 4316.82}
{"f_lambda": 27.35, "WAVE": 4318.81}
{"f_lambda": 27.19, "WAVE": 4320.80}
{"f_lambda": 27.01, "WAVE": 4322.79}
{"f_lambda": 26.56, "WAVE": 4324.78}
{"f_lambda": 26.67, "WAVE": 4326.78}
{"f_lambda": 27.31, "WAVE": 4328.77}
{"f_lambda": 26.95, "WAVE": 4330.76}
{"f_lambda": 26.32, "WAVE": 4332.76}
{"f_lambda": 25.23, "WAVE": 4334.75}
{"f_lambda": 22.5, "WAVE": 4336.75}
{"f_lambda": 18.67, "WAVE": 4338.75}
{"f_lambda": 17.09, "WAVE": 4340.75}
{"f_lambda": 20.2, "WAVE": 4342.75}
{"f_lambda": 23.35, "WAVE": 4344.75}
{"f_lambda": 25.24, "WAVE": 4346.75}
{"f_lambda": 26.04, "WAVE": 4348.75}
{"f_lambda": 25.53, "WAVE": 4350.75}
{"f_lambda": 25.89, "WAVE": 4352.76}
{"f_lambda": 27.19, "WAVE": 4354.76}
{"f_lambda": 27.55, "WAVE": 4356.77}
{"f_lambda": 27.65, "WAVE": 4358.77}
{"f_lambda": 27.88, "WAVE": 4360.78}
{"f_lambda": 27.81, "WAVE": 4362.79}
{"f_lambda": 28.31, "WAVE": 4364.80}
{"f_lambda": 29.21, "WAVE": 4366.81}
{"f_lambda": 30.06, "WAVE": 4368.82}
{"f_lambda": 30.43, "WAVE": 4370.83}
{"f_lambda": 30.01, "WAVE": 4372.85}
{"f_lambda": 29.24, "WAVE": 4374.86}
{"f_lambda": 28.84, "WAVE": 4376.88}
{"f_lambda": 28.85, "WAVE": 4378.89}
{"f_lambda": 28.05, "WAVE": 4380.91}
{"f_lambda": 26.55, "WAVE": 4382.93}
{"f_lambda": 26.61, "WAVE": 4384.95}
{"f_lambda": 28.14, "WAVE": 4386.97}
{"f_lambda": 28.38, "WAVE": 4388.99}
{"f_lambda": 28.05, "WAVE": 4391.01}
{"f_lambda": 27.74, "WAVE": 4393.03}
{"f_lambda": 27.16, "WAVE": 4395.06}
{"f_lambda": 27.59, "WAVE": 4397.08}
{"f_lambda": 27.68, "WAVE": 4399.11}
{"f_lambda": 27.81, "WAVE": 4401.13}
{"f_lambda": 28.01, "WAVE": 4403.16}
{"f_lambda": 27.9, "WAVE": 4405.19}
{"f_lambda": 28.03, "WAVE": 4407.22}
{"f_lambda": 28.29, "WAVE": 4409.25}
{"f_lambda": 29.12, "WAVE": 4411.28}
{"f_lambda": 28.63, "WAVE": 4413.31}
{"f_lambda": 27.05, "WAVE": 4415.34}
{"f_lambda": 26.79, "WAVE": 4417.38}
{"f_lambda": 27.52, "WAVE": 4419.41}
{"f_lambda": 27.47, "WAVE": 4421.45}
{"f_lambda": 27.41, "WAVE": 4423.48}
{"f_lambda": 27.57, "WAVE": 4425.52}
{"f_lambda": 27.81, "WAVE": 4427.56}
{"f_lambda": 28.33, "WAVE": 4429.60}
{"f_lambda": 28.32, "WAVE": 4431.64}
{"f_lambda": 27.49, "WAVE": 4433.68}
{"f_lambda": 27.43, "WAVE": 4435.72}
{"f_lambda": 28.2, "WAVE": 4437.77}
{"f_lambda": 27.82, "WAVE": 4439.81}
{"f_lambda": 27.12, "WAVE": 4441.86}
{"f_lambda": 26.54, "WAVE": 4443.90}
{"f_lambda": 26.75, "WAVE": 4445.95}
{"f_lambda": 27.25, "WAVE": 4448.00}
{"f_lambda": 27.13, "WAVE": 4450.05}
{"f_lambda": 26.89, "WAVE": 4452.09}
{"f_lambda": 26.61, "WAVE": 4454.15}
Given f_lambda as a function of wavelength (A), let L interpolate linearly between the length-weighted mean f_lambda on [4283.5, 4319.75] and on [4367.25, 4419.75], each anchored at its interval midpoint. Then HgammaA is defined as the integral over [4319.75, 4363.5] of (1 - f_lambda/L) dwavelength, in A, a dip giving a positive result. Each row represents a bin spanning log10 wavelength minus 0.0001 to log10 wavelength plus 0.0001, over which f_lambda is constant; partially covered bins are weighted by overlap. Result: 3.79 A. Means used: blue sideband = 27.2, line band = 25.3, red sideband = 28.2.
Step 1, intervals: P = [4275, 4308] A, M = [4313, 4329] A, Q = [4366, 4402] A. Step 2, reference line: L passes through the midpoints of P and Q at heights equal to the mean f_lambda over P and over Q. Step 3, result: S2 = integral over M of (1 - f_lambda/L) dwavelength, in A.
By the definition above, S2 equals 0.3 A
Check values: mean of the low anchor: 27.4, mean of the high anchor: 28.4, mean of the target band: 27.2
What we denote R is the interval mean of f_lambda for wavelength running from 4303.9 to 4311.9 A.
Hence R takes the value 27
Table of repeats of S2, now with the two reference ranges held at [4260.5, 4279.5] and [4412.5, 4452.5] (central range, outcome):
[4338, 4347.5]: 2.3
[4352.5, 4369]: -0.3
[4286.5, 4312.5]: 0.4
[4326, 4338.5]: 1.0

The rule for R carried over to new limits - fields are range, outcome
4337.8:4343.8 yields 18.7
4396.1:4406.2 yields 27.8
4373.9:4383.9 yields 28.3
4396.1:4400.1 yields 27.6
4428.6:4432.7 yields 28.3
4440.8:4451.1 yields 27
